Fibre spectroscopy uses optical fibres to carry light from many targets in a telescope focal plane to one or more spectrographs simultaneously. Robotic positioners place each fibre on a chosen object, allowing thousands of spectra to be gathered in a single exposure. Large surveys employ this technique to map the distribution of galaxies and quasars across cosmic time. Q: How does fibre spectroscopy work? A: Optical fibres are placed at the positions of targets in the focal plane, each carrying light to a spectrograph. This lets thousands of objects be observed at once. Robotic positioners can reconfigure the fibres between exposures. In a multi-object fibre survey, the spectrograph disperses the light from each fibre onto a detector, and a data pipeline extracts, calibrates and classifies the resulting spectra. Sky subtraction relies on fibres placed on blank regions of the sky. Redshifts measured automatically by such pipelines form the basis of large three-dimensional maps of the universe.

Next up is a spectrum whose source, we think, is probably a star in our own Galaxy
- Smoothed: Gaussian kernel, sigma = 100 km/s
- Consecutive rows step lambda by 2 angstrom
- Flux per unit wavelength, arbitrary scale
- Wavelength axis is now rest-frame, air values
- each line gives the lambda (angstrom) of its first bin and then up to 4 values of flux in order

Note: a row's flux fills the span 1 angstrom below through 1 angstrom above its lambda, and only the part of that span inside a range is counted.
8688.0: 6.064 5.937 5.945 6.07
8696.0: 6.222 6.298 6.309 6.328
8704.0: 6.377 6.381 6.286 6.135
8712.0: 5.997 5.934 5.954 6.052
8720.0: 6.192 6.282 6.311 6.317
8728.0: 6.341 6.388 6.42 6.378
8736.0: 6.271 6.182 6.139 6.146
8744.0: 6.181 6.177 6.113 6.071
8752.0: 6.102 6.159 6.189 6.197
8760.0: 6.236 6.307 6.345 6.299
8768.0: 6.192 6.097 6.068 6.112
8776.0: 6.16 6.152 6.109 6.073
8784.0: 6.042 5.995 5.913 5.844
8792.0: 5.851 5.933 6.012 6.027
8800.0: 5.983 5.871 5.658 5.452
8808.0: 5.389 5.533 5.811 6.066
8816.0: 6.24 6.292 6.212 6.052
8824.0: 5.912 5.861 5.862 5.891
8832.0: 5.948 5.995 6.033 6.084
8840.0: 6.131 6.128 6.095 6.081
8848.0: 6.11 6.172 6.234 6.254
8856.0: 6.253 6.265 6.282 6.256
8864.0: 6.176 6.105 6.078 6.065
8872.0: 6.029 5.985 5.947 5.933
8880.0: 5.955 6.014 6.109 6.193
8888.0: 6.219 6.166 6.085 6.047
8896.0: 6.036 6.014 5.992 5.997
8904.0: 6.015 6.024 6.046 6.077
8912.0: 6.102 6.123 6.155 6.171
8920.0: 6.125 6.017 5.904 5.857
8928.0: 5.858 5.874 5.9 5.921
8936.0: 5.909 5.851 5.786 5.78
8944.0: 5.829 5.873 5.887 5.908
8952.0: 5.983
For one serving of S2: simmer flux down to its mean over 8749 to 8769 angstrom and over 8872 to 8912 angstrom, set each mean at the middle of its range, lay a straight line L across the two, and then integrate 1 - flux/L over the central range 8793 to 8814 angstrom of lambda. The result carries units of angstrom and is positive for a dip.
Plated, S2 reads 1.3 angstrom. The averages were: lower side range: 6.21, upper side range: 6.05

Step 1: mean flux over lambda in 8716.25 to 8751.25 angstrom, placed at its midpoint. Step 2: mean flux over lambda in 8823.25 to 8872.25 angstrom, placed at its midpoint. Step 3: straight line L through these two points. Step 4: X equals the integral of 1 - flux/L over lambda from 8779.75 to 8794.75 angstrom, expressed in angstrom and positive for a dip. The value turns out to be 0.5 angstrom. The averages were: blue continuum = 6.23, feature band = 5.96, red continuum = 6.09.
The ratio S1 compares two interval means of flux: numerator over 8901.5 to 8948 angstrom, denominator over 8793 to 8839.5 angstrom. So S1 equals 1.01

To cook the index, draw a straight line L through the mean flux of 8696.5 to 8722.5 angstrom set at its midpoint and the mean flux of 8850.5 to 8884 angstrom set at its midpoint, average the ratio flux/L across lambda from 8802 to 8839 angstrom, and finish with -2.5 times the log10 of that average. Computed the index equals 0.04 mag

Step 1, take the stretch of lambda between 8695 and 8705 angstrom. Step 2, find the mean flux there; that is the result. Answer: 6.31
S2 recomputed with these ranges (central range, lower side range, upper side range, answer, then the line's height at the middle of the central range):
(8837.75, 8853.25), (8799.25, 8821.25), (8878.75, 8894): -0.42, 5.97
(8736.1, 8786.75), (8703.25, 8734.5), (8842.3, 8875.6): 0.40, 6.21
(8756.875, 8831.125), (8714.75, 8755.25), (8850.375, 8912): 1.94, 6.16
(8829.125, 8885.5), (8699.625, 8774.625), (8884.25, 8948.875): -0.26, 6.07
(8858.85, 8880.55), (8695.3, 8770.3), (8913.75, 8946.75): -0.20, 6.02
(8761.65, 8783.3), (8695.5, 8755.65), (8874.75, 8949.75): -0.03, 6.16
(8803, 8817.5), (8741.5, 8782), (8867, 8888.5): 0.86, 6.12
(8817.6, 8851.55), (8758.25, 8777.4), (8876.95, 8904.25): 0.40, 6.12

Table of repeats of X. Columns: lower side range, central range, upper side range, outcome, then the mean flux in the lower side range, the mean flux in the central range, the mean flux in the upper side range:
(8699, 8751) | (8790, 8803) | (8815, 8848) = 0.36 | 6.22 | 5.94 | 6.05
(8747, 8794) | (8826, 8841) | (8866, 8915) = 0.24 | 6.11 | 5.98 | 6.05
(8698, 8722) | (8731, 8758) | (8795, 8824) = -0.48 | 6.19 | 6.19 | 5.9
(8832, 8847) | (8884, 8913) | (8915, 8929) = -0.22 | 6.07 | 6.07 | 6.01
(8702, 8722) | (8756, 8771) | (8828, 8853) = -0.28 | 6.16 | 6.24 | 6.07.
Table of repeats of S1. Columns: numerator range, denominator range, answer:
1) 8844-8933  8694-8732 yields 0.98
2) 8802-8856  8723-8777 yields 0.96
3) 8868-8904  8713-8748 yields 0.97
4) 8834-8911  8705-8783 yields 0.98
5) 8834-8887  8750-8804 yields 1.01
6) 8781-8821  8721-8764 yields 0.95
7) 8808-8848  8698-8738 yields 0.96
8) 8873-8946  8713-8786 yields 0.97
